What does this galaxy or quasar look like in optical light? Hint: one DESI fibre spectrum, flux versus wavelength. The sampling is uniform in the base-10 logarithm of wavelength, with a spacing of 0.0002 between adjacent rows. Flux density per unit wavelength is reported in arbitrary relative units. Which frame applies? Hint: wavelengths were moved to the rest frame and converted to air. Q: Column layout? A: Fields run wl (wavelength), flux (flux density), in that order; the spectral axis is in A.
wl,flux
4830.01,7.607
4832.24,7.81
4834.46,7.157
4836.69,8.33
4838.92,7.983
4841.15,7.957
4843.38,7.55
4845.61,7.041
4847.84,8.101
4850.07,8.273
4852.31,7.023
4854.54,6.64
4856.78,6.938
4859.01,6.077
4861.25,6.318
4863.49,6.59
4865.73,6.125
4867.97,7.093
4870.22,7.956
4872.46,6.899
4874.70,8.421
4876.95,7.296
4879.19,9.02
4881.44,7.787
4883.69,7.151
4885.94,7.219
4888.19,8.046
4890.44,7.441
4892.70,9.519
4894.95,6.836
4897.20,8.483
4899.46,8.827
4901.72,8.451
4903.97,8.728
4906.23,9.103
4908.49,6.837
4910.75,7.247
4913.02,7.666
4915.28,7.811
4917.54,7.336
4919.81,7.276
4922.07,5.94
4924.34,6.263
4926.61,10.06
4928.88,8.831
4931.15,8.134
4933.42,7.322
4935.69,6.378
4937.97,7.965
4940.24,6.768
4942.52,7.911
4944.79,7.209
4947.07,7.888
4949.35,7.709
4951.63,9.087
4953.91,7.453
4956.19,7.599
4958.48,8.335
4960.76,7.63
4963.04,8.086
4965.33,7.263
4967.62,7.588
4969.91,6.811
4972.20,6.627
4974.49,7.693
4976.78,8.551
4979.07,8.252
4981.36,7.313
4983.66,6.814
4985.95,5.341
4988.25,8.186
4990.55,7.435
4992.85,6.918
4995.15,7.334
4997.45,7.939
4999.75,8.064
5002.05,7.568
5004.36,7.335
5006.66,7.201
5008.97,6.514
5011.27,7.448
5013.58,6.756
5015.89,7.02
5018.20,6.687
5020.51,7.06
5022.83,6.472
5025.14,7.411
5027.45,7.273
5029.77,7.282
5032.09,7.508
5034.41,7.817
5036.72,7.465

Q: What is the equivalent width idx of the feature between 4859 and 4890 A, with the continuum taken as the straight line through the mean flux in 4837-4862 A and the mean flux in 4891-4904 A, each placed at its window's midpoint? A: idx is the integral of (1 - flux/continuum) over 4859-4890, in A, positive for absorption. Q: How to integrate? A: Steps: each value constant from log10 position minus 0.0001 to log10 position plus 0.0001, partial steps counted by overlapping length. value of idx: 2.19 A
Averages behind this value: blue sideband 7.31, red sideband 8.41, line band 7.33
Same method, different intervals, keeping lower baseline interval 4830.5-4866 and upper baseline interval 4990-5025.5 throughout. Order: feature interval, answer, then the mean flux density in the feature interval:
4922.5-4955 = -2.33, 7.74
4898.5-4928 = -2.33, 7.81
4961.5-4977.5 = -0.63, 7.49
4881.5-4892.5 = -0.63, 7.66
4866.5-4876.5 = -0.35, 7.52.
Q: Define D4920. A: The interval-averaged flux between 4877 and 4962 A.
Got 7.81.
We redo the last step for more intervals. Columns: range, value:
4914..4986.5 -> 7.56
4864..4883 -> 7.53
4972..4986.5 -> 7.35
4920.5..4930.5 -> 7.77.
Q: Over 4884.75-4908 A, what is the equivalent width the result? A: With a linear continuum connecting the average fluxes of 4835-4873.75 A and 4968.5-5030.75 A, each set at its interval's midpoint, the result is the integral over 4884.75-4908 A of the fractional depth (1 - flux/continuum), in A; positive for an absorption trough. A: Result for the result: -3.2 A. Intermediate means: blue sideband 7.23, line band 8.22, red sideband 7.23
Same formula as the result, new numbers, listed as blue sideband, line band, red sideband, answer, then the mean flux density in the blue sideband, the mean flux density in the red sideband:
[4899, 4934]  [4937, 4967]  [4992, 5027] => -0.6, 7.85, 7.19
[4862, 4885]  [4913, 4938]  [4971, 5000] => -0.5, 7.41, 7.4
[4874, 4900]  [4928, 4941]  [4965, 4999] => 0.2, 7.98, 7.35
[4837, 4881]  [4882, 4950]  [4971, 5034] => -3.9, 7.36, 7.27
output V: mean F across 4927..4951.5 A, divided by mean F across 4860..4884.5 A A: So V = 1.1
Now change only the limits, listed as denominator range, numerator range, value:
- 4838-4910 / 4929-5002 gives 0.99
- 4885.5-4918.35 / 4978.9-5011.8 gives 0.91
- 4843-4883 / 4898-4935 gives 1.08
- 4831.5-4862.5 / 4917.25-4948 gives 1.02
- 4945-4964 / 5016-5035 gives 0.90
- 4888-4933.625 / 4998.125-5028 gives 0.90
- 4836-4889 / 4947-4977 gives 1.04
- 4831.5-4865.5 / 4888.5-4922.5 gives 1.08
